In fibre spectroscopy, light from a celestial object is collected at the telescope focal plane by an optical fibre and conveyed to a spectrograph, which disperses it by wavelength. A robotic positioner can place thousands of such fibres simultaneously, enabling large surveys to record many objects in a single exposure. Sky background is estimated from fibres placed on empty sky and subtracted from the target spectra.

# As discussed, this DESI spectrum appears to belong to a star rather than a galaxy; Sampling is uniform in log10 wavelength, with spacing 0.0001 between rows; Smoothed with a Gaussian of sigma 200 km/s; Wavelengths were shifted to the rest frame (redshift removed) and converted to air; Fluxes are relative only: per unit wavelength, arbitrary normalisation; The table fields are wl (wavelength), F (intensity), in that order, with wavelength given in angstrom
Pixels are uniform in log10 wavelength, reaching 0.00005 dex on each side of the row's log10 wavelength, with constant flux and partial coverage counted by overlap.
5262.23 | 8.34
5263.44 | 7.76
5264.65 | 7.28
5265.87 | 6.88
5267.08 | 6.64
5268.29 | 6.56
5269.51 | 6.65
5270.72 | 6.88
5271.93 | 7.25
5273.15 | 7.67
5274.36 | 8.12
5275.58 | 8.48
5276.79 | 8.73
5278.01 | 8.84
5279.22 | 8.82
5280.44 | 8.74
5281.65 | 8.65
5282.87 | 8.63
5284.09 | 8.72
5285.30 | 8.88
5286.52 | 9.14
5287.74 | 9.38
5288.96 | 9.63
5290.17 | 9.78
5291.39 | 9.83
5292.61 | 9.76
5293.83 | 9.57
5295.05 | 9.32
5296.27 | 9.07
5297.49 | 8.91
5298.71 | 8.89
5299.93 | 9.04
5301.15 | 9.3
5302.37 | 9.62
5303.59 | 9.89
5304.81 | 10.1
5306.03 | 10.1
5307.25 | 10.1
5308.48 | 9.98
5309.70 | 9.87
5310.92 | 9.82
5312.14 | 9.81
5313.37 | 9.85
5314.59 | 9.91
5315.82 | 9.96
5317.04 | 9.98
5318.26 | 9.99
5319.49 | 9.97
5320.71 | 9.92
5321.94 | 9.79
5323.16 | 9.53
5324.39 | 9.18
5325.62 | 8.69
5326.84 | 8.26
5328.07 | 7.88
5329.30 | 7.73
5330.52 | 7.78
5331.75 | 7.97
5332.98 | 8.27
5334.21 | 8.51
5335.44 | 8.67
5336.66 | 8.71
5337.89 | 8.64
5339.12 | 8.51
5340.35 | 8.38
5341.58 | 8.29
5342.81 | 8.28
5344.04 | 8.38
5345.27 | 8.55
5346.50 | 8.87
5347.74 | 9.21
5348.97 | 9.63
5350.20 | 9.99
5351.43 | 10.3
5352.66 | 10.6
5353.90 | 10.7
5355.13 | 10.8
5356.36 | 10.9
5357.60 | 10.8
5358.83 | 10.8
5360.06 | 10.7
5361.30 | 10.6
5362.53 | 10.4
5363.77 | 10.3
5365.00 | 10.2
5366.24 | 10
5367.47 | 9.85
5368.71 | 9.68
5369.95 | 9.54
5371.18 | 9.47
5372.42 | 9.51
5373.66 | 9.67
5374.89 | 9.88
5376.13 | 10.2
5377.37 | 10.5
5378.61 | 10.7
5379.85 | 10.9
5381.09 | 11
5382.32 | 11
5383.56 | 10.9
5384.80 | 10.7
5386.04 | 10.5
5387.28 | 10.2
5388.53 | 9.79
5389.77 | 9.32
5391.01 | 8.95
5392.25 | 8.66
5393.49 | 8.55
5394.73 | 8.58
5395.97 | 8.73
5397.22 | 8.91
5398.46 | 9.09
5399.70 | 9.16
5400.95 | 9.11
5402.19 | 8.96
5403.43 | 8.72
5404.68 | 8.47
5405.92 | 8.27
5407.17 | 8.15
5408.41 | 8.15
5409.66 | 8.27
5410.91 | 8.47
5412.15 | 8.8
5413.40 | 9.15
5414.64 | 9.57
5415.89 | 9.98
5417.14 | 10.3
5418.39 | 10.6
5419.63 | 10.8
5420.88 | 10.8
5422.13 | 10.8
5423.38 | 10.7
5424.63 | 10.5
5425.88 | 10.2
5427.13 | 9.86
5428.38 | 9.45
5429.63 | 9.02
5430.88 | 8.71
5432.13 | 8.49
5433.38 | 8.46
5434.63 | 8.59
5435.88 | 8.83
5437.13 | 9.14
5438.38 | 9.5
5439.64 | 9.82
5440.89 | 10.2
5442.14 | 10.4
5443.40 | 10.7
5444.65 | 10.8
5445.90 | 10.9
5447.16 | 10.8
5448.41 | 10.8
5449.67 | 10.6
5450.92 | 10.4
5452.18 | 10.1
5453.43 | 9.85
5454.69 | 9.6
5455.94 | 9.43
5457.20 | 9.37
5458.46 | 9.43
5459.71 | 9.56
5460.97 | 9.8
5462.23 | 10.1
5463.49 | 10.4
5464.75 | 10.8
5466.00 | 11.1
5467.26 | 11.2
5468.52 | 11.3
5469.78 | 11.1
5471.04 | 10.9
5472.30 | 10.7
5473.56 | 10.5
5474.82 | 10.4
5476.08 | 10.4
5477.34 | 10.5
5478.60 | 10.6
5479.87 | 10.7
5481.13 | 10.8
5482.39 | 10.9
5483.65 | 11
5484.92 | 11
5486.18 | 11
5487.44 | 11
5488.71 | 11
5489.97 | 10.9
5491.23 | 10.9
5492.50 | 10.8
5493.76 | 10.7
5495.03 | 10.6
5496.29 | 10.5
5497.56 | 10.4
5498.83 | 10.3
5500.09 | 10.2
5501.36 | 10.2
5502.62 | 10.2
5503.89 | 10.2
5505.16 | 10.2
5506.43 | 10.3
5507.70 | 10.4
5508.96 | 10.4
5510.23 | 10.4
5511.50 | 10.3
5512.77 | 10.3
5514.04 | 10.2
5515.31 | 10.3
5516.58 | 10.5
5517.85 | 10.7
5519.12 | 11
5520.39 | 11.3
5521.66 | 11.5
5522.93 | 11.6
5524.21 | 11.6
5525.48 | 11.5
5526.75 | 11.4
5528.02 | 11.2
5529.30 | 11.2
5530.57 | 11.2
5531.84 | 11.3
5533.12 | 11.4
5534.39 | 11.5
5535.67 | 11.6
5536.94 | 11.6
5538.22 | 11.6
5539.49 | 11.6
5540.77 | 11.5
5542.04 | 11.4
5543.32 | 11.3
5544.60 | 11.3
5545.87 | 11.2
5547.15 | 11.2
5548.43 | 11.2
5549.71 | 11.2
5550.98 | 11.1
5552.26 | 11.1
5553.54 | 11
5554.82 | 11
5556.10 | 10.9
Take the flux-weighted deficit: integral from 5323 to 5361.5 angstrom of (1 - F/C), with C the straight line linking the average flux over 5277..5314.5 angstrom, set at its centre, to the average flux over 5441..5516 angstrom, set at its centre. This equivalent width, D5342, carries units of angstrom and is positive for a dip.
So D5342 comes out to 2.0 angstrom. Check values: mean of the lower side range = 9.4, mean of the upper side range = 10.5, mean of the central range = 9.17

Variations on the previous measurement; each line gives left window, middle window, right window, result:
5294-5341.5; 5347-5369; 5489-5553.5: -1.76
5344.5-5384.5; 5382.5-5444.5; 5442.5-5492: 5.45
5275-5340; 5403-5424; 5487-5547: 1.35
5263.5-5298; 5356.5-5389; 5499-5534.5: -3.31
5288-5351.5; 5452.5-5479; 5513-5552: 0.68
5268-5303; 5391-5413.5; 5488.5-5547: 2.65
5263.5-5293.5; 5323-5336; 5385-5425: 0.56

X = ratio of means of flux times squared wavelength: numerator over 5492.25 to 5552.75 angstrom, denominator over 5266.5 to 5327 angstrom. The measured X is 1.31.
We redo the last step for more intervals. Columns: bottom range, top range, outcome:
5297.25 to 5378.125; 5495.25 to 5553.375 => 1.23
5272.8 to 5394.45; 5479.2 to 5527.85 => 1.20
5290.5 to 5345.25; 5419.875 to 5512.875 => 1.19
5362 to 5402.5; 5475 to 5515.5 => 1.12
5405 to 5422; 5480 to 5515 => 1.16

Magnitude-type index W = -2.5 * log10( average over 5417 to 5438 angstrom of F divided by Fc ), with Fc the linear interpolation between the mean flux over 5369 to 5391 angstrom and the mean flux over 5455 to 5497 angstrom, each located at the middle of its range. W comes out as 0.07 mag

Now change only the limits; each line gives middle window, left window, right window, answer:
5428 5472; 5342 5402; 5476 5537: 0.043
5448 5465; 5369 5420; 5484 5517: 0.012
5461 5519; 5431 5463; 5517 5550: -0.004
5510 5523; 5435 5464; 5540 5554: 0.014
